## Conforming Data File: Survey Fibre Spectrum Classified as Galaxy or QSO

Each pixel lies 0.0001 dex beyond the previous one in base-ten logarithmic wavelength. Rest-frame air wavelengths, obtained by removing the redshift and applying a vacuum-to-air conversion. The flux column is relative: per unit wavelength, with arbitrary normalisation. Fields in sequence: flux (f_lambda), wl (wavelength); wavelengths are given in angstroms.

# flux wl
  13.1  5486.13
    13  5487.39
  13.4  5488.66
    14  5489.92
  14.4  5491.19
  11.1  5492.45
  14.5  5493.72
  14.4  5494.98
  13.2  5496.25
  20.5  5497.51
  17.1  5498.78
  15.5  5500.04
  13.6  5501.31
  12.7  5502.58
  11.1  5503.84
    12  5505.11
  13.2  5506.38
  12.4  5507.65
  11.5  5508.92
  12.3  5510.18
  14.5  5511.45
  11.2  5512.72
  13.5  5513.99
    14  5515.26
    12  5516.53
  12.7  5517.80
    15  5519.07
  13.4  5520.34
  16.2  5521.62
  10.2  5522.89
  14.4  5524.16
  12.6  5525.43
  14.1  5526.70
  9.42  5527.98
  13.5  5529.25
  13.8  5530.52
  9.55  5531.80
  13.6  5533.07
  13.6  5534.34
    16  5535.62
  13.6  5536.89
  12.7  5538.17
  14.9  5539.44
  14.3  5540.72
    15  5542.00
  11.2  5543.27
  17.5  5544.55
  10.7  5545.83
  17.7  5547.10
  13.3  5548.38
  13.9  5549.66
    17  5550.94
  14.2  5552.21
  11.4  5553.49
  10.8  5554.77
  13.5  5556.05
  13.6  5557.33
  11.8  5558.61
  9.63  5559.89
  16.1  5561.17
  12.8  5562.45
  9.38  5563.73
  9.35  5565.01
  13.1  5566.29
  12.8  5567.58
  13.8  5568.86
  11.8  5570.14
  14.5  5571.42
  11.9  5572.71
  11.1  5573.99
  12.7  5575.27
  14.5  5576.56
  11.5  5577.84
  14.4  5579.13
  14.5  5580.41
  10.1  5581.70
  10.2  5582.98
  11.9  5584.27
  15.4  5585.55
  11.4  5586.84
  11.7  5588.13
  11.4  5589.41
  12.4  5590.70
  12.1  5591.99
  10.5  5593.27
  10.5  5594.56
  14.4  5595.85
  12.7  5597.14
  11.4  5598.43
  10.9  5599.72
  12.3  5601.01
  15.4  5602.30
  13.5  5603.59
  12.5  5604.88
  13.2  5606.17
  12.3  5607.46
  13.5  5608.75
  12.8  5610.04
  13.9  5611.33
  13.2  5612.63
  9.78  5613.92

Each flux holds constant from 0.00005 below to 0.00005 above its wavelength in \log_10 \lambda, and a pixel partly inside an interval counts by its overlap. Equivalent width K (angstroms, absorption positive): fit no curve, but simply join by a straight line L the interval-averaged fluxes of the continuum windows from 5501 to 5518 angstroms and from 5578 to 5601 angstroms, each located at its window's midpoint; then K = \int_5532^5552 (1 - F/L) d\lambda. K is -2.95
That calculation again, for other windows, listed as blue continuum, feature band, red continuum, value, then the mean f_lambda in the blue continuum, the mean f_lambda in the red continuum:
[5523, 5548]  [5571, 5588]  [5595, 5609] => 0.7 angstroms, 13.5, 12.9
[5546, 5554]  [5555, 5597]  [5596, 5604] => 3.8 angstroms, 14.4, 12.8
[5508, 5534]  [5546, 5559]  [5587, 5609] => -1.0 angstroms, 12.9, 12.4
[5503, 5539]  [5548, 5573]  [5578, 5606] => -0.2 angstroms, 12.9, 12.4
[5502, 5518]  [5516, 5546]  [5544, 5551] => 0.9 angstroms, 12.5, 14.8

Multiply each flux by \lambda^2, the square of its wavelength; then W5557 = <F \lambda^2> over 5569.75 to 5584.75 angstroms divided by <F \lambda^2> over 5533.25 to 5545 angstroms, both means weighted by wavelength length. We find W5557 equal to 0.9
